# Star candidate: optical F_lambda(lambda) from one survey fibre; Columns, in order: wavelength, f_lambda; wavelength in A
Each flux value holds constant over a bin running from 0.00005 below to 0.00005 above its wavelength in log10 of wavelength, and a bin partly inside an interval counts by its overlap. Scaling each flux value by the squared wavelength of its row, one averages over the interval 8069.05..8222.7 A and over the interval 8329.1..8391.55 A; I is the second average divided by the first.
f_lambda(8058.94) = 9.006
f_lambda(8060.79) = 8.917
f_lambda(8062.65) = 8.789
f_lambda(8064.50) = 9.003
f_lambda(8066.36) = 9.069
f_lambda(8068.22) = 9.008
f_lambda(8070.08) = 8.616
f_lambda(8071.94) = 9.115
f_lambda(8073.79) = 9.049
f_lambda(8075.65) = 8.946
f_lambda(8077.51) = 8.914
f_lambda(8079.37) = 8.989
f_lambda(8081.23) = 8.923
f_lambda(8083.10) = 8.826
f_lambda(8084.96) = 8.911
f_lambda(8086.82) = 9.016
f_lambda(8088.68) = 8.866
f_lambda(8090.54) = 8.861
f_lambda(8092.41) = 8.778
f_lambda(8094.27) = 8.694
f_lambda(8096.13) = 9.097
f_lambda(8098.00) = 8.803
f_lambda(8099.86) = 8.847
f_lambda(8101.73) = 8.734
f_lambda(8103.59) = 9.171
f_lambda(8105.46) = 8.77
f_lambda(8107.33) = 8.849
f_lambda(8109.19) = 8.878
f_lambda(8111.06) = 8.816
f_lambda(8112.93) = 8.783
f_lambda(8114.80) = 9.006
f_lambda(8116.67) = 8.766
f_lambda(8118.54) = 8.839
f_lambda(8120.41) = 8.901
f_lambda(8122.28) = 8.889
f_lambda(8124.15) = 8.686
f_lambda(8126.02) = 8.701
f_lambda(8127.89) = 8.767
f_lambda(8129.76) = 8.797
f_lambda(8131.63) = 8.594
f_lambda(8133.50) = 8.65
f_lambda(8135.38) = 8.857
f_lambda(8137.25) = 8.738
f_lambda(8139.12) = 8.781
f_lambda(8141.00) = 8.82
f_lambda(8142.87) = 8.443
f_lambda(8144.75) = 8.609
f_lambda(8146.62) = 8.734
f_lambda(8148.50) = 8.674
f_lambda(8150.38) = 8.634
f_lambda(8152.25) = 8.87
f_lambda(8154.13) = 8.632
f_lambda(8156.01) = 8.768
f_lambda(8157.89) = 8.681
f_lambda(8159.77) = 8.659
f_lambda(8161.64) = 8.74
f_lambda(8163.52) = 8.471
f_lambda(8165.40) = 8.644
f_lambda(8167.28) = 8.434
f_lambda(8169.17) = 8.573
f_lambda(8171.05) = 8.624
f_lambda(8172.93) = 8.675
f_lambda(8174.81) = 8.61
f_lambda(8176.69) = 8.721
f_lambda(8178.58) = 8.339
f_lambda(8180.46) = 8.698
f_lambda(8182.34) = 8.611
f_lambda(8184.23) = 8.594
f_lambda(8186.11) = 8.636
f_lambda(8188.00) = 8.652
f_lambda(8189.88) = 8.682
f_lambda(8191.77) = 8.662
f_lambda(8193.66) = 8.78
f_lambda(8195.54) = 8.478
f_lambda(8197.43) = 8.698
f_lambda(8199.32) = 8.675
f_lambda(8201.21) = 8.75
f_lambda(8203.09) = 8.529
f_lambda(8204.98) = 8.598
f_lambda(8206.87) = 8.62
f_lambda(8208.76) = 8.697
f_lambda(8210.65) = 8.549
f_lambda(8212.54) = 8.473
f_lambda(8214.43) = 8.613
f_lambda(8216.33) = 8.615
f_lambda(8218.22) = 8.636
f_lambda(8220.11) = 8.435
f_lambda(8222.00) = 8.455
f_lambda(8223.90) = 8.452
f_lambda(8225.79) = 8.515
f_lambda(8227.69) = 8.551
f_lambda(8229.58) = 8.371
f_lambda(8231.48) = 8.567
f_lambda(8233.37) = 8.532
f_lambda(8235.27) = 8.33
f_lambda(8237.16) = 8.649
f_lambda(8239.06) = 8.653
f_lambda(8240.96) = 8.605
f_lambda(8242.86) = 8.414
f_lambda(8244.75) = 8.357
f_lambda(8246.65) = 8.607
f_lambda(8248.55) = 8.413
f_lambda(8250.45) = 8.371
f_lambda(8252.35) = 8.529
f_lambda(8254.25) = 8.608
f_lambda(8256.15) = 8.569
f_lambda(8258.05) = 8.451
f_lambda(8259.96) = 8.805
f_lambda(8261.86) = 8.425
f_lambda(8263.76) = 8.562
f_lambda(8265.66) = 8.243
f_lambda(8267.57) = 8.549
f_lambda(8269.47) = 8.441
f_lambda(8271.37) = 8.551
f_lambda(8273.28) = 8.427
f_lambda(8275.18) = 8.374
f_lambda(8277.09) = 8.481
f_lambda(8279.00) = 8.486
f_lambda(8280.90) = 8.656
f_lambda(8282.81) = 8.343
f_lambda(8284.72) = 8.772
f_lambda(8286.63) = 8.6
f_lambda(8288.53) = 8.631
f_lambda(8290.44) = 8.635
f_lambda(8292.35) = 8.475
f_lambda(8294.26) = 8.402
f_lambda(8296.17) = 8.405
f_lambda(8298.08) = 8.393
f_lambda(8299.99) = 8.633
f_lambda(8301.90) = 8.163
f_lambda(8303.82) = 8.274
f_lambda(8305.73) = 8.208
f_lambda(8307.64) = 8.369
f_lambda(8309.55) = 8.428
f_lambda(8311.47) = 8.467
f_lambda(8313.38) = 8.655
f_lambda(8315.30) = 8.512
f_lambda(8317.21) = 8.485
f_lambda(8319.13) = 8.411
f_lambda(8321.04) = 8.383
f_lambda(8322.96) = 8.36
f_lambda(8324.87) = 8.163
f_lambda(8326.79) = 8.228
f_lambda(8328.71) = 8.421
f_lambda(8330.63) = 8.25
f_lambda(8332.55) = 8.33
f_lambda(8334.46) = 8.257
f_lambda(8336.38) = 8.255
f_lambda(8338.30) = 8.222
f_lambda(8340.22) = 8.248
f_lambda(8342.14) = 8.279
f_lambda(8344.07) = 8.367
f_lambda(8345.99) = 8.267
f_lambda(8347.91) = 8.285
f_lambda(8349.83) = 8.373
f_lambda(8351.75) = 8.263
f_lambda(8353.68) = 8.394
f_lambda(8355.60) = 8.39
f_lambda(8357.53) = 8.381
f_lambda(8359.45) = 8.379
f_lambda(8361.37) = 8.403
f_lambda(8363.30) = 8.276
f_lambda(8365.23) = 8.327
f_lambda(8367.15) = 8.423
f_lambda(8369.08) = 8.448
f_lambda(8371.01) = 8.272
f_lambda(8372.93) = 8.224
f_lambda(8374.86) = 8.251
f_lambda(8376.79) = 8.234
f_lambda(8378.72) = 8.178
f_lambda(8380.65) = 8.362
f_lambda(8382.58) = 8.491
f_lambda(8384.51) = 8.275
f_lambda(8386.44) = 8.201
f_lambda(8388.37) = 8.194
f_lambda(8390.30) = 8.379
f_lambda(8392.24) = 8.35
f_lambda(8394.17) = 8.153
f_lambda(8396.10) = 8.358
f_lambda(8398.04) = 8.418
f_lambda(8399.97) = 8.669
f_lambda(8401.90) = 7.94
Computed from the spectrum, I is 1.00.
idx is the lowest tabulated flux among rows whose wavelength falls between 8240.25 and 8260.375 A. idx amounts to 8.357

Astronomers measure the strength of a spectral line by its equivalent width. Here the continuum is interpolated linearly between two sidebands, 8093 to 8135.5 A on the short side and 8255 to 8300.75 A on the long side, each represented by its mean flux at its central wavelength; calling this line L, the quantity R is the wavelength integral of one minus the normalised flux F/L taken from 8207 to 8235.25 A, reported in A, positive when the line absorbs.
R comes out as 0.3 A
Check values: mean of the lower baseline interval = 8.82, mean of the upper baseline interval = 8.51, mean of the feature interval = 8.53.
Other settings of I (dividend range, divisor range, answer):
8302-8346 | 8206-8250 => 1.00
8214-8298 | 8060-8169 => 1.00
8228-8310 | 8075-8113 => 1.00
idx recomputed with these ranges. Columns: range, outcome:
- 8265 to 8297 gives 8.243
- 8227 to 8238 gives 8.33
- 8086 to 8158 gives 8.443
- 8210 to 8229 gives 8.435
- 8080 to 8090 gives 8.826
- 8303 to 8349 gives 8.163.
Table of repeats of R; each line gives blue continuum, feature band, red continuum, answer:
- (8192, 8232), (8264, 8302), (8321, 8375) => -0.24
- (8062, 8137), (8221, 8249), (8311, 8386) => 0.25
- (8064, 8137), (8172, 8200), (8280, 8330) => 0.17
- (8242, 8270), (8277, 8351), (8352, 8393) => 0.09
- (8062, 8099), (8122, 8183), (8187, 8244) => 0.46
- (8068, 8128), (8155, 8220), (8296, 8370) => 0.40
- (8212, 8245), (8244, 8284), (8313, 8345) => -0.18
